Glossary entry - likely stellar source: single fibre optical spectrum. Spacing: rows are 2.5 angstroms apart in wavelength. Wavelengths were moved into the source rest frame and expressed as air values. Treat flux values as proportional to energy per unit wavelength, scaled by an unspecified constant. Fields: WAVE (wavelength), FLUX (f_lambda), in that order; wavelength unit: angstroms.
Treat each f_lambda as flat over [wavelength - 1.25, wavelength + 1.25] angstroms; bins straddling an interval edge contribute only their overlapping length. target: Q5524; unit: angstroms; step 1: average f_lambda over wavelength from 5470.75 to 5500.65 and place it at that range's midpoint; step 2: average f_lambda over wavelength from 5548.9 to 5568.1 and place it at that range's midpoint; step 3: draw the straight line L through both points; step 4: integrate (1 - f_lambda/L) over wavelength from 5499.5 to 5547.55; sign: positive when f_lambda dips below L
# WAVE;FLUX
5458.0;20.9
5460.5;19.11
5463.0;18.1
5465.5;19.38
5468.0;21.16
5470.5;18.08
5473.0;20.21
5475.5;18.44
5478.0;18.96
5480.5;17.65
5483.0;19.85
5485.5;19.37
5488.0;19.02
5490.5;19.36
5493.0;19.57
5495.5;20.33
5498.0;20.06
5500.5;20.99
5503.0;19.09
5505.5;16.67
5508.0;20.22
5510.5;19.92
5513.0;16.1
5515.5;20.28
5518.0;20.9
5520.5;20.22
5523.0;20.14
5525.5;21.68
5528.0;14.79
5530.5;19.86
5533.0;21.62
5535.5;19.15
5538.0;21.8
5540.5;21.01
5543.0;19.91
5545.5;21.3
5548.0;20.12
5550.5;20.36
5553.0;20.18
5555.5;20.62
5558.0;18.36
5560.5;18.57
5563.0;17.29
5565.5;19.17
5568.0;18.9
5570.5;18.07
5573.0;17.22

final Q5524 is -1.2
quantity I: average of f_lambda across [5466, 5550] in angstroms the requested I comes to 19.6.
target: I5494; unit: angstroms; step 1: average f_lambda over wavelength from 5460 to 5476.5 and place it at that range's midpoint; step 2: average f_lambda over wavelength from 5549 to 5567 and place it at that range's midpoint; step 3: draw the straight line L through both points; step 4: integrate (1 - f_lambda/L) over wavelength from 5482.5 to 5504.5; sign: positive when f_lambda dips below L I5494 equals -0.5 angstroms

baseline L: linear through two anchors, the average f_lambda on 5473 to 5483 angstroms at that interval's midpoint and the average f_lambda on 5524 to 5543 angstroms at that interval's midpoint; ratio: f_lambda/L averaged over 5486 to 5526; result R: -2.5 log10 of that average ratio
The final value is -0.01 mag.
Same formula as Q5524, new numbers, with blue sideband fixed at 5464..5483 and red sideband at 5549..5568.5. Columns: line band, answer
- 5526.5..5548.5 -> -0.9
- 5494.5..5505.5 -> -0.3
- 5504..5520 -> 0.1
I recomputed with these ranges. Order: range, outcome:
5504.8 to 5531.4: 19.2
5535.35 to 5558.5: 20.4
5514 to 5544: 20.1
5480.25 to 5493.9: 19.2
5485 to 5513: 19.4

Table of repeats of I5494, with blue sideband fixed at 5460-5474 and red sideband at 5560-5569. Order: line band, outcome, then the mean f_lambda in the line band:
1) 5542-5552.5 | -1.0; 20.4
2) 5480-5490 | 0.0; 19.1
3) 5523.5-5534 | -0.4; 19.5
